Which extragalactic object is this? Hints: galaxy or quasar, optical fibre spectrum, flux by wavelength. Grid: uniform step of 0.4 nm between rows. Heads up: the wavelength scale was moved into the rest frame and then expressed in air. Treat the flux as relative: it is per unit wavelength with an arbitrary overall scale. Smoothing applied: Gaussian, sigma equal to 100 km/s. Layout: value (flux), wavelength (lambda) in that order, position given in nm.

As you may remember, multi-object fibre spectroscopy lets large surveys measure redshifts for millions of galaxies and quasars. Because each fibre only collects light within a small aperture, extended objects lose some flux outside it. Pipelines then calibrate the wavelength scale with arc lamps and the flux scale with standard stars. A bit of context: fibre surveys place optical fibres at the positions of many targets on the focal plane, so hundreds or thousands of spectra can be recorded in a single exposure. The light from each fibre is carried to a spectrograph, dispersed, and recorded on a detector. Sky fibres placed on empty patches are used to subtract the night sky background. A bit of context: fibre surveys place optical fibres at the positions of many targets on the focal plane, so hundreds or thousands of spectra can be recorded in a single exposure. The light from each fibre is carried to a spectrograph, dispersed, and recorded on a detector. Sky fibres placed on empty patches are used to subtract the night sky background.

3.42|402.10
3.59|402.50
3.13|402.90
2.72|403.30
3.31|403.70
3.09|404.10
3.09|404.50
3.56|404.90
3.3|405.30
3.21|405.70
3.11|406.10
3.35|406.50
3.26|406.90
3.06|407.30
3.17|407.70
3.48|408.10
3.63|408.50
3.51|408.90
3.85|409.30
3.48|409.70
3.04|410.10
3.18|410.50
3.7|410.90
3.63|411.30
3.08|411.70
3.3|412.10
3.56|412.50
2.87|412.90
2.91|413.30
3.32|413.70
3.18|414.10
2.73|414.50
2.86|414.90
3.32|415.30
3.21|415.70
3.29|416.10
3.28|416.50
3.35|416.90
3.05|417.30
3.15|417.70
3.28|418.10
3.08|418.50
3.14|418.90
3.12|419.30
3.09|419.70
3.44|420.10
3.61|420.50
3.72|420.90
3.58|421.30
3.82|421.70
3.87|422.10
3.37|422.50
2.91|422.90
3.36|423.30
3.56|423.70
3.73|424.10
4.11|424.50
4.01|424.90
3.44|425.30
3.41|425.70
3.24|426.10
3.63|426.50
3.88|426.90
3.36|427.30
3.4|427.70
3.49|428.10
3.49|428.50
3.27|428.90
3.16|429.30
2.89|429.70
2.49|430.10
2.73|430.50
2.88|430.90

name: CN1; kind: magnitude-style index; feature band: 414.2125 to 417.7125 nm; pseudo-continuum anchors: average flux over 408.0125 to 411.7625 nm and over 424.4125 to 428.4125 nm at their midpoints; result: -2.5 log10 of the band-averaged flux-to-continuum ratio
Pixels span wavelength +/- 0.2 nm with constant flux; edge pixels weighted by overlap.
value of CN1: 0.12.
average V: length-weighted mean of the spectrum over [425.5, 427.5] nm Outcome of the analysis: 3.5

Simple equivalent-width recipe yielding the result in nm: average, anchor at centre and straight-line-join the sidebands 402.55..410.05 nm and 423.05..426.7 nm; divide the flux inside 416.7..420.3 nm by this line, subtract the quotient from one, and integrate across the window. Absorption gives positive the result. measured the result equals 0.32 nm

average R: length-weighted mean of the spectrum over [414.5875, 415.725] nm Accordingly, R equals 3.08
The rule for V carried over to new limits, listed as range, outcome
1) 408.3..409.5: 3.66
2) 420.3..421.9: 3.68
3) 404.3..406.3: 3.25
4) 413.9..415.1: 2.92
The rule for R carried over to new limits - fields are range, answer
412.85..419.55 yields 3.13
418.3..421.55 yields 3.35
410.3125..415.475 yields 3.2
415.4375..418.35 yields 3.23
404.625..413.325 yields 3.34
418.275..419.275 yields 3.12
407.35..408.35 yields 3.3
